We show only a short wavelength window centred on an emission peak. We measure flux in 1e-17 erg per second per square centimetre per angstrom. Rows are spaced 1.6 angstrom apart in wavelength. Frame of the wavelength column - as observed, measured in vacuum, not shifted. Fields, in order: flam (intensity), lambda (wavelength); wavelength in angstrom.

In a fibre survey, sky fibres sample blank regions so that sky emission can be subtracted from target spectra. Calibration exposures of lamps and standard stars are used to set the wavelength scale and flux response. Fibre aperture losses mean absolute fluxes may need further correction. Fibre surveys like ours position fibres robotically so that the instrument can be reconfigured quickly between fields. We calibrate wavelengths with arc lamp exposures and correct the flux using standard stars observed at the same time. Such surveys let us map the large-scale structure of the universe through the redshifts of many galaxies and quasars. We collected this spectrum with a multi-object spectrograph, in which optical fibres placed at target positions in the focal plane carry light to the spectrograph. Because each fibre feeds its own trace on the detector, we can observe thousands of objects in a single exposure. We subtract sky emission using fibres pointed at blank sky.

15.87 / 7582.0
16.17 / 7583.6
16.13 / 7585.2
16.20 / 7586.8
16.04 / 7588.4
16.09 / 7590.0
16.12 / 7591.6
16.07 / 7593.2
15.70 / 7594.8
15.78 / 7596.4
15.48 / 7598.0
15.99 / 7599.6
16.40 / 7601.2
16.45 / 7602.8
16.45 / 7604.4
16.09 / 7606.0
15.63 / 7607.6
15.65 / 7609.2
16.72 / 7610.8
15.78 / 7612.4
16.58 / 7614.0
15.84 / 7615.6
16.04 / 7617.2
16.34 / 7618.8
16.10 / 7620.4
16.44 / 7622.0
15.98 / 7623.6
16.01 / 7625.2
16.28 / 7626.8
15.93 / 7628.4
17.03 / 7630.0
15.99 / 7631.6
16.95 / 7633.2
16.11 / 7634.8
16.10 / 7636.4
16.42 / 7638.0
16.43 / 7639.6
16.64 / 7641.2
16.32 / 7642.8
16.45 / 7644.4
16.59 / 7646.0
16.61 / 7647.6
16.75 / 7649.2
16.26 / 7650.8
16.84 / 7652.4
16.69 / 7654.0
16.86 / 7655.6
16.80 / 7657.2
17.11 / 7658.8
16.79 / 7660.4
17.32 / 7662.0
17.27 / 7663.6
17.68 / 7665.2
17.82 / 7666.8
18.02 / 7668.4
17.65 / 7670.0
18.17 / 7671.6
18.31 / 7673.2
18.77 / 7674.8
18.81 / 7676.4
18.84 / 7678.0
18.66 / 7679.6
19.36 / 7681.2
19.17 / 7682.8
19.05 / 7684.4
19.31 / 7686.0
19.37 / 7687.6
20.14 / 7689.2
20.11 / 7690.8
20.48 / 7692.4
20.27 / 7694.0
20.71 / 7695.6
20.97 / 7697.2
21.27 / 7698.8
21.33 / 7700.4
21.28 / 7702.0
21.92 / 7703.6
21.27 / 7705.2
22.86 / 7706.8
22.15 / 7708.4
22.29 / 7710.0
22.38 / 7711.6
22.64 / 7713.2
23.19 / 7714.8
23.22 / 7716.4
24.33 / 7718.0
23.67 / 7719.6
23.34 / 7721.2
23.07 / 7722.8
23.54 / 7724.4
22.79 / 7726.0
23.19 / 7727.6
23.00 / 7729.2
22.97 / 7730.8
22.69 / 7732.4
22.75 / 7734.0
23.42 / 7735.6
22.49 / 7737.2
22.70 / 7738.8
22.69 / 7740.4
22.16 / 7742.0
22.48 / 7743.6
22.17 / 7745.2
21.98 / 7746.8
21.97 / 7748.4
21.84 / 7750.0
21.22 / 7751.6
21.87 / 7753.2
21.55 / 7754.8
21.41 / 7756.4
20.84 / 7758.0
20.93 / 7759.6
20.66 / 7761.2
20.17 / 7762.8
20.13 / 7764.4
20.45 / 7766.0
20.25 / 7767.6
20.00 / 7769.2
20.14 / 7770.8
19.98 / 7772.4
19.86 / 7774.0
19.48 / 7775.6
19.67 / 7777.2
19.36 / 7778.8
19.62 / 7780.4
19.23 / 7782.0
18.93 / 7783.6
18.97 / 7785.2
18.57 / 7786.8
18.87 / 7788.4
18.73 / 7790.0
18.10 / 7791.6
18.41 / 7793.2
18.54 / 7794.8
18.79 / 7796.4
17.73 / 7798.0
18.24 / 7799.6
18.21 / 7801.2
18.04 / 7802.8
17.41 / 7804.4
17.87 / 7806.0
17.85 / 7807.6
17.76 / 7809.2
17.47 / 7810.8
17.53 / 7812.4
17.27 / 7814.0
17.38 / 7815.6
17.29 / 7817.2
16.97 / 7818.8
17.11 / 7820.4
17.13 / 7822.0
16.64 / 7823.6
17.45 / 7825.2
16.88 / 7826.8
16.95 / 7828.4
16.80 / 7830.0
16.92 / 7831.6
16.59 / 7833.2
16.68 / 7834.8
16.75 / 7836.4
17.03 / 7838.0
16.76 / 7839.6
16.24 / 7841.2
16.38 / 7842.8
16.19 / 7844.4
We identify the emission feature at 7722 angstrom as Mg II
